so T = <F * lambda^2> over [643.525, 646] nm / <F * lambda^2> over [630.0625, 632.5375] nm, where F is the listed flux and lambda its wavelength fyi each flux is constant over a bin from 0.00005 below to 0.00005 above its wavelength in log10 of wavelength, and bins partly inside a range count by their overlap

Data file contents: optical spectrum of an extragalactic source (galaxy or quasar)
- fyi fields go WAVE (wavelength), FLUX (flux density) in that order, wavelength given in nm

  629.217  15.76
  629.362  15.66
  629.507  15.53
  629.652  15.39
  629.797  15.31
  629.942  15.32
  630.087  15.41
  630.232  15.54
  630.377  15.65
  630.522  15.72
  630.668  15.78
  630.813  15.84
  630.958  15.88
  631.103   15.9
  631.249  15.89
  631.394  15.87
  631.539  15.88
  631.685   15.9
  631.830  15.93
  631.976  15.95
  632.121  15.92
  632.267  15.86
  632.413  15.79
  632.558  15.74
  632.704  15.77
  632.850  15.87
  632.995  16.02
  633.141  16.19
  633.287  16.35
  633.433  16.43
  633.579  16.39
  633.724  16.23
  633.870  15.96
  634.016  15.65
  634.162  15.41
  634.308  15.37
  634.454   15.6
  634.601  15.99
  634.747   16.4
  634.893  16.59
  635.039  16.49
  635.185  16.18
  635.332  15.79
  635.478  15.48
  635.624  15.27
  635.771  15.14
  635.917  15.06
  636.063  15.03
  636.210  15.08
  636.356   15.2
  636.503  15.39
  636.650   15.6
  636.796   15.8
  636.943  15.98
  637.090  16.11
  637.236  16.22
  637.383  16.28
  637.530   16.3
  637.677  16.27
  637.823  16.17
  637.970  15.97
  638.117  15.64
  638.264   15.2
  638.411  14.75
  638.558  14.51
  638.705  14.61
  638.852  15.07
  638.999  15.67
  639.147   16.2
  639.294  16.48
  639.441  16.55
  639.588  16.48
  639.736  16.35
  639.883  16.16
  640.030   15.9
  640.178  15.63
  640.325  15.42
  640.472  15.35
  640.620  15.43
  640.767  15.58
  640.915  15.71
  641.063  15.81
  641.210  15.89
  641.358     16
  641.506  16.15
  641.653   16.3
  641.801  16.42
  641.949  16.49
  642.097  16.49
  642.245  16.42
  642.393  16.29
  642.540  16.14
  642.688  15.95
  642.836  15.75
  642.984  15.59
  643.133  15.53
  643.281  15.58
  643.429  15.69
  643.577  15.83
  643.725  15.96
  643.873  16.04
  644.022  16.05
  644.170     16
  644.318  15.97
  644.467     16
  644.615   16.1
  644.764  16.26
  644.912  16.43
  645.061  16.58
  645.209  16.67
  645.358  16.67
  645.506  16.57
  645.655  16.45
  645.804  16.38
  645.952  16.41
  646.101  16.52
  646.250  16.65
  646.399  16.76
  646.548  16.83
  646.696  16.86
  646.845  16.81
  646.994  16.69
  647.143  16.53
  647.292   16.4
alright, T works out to 1.1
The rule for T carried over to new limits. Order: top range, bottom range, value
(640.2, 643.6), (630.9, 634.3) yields 1.03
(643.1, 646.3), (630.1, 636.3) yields 1.06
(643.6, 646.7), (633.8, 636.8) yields 1.08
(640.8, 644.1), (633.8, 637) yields 1.04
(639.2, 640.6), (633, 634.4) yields 1.02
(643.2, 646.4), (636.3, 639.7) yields 1.05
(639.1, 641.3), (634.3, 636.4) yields 1.03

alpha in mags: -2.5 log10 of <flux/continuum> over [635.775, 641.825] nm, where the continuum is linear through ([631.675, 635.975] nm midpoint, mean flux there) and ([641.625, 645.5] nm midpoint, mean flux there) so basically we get 0.02 mag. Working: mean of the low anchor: 15.9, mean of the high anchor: 16.1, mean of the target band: 15.7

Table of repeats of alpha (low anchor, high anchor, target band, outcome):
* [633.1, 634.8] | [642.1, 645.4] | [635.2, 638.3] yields 0.02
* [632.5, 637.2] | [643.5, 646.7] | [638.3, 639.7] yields 0.03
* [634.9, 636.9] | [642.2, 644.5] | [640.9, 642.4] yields -0.02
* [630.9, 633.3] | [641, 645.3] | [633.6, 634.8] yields 0.01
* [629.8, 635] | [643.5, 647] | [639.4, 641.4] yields 0.02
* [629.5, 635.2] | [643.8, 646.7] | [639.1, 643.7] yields 0.02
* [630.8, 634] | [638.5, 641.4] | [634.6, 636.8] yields 0.02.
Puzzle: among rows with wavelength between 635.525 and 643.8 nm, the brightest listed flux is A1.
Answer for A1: 16.55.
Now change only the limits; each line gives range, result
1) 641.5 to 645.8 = 16.67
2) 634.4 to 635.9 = 16.59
